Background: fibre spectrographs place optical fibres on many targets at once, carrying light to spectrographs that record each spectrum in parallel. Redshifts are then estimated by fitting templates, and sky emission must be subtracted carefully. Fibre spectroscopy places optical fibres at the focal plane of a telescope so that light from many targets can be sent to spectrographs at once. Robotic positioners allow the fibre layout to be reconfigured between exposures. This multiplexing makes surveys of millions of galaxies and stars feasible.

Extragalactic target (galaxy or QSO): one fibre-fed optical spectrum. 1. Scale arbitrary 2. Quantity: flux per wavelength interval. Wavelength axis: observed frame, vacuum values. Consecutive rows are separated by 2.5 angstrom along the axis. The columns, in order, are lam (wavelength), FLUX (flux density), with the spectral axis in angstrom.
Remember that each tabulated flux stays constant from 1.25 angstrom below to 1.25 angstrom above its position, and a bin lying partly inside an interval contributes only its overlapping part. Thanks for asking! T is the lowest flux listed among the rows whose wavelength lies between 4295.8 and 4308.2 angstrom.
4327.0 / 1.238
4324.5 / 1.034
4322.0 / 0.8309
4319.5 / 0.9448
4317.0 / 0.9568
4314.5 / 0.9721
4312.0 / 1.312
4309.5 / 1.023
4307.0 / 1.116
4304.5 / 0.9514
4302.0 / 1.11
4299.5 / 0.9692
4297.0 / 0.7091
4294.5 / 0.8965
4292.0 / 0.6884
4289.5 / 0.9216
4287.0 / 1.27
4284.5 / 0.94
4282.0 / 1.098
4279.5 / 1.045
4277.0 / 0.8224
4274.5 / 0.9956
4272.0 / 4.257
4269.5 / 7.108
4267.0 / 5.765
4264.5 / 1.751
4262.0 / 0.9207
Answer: 0.7091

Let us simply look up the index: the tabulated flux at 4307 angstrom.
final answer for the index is 1.116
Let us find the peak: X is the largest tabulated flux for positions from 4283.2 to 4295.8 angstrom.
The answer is 1.27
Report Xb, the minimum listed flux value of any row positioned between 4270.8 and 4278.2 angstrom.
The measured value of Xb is 0.8224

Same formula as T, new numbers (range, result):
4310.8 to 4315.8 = 0.9721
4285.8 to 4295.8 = 0.6884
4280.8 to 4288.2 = 0.94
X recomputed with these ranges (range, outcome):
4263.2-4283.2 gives 7.108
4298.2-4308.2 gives 1.116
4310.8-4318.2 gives 1.312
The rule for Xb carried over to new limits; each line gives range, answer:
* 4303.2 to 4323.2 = 0.8309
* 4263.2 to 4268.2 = 1.751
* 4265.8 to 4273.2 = 4.257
